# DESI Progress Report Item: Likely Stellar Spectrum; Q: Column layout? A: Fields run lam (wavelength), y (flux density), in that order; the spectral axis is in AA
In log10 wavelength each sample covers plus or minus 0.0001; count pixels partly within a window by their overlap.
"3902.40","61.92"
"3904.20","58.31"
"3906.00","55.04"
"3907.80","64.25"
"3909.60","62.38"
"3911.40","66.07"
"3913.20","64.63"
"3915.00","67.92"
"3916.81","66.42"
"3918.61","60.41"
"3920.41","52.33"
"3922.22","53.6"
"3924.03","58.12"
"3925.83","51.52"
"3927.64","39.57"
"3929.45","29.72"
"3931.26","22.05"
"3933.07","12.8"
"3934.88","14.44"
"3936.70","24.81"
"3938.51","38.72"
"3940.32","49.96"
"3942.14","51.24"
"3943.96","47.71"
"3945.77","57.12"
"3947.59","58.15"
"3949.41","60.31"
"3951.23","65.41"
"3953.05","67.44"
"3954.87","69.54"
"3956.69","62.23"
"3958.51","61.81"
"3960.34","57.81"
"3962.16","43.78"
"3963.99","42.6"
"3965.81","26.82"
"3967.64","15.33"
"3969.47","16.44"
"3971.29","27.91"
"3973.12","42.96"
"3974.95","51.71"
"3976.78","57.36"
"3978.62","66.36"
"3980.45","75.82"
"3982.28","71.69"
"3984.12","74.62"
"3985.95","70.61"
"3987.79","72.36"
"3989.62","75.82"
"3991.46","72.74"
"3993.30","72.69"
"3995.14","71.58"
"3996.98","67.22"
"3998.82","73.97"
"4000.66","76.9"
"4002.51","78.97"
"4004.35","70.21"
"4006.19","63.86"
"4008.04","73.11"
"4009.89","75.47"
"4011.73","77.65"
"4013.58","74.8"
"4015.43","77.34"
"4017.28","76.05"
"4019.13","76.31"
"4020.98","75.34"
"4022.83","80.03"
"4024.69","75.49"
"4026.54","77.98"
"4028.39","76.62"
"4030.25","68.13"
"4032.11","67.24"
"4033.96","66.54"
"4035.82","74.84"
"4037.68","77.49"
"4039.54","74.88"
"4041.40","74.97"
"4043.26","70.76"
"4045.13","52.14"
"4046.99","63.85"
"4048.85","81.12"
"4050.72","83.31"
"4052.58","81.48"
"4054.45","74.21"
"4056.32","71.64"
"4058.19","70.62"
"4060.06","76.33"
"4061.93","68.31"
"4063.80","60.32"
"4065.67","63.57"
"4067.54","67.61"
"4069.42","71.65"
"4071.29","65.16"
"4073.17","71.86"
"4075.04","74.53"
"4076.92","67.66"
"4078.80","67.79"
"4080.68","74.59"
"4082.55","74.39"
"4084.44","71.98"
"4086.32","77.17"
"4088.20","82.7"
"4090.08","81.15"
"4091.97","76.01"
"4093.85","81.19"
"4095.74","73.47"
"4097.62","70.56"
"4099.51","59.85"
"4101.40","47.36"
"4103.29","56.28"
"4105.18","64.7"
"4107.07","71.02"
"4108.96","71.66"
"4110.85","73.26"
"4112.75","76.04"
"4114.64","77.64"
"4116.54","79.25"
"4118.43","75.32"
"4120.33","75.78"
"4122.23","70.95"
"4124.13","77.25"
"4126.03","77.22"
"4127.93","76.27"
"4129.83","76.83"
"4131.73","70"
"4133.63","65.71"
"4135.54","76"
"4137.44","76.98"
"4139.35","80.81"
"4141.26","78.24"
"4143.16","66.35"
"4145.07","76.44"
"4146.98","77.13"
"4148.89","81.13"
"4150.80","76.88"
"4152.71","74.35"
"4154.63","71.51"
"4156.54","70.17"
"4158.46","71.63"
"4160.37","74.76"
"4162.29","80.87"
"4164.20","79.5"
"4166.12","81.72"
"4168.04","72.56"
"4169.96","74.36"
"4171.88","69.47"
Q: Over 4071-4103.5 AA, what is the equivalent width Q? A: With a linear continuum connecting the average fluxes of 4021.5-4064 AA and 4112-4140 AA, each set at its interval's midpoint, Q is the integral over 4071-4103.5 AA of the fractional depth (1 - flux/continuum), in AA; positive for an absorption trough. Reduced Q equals 1.3 AA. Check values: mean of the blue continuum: 72.8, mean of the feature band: 71.2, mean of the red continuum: 75.4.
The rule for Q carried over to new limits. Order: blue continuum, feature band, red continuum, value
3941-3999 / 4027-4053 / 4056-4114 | -2.8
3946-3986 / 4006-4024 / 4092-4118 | -4.9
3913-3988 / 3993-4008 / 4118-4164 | -4.0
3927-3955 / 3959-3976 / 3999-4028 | 5.6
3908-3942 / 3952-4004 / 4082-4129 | -4.7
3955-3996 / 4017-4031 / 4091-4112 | -3.5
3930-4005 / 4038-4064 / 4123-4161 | -3.2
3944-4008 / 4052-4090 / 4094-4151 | -2.0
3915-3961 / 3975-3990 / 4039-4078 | -3.1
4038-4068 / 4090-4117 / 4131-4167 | 1.2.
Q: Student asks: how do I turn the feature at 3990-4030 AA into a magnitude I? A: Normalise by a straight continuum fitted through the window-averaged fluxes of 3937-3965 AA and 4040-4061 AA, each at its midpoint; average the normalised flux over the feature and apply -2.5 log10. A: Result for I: -0.14 mag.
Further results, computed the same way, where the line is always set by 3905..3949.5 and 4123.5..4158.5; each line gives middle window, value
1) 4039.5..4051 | -0.120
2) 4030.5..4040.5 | -0.160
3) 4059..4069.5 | -0.035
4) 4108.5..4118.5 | -0.062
